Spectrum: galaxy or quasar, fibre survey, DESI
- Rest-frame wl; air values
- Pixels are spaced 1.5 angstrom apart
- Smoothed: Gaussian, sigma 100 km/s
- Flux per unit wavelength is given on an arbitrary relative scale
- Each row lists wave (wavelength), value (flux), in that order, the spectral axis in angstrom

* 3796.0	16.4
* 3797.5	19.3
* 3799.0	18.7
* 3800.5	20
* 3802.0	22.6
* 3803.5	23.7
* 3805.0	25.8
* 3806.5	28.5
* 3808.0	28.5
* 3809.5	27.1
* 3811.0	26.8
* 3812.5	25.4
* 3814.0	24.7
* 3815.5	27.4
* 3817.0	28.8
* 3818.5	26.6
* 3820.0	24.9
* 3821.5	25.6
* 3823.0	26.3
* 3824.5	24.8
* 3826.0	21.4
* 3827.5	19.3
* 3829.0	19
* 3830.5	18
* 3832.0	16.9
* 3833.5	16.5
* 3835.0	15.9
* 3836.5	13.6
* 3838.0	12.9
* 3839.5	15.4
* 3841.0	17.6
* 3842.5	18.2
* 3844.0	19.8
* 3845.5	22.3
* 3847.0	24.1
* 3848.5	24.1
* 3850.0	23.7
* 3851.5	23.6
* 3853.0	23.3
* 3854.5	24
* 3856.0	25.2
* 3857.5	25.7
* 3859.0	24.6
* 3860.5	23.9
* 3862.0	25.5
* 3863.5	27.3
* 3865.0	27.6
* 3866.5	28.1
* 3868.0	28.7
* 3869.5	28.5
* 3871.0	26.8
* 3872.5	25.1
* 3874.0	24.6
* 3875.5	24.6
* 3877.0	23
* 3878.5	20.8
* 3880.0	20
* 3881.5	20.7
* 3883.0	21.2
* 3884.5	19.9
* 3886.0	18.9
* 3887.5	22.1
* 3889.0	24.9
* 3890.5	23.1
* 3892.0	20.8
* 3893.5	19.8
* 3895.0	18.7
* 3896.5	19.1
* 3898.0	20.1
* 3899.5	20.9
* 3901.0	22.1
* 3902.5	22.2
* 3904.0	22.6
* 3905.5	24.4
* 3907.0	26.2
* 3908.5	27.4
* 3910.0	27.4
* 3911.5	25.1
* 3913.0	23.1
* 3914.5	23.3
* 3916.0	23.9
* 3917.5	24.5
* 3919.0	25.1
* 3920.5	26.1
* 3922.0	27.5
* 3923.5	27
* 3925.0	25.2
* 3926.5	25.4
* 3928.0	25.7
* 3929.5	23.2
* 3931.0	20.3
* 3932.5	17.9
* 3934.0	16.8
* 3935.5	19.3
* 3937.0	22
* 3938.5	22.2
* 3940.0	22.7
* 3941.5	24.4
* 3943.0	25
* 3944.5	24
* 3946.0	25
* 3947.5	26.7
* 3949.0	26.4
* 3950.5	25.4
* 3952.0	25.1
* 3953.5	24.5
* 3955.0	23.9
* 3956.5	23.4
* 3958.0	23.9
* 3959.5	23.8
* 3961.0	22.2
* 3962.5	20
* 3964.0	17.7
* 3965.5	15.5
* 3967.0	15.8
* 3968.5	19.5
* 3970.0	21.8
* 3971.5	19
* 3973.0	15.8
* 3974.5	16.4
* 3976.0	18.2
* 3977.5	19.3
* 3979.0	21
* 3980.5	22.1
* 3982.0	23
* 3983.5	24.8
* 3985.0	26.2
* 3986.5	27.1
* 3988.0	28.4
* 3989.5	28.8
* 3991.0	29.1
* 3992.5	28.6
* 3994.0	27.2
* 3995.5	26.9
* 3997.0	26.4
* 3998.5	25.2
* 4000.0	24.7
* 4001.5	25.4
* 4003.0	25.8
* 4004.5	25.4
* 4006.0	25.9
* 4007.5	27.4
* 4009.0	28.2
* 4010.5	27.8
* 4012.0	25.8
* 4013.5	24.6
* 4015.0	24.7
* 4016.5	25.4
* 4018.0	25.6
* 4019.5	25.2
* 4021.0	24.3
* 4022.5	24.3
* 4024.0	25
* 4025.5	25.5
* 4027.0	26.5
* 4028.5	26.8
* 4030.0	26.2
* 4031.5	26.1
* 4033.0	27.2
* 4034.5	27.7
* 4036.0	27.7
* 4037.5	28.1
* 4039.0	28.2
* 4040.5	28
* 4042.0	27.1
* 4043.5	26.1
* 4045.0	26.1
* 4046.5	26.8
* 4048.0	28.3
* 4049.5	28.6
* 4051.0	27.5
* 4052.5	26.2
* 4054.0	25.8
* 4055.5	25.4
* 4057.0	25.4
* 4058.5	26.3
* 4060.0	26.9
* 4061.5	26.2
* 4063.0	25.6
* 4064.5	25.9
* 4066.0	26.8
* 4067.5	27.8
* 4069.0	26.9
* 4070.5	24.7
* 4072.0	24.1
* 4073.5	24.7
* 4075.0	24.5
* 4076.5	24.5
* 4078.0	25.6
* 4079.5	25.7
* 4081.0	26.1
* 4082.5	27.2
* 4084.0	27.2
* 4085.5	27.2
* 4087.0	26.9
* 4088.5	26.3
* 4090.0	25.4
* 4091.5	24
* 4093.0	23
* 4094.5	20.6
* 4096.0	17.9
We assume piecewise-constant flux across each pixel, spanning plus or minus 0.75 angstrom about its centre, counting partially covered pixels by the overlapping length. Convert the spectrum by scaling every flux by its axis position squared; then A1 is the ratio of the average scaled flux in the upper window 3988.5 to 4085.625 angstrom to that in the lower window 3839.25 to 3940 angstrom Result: 1.22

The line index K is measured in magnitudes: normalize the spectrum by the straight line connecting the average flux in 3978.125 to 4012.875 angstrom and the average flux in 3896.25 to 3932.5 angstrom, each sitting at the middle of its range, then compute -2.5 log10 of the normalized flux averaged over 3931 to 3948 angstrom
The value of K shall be 0.114 mag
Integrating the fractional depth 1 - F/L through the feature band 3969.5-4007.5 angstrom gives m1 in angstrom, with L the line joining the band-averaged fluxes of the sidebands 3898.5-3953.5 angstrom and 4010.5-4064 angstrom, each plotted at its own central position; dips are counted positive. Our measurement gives 1.7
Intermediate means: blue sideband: 23.9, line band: 24.2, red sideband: 26.3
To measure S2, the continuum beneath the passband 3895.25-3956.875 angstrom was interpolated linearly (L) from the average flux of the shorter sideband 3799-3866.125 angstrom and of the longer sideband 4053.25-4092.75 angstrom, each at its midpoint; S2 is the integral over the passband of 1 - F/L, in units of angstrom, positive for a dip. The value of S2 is 0.9 angstrom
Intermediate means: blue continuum 22.9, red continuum 25.9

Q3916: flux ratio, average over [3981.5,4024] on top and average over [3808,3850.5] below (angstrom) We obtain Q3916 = 1.20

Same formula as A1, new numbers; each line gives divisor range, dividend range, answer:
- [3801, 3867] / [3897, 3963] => 1.08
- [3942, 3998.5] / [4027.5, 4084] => 1.19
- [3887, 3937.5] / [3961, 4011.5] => 1.06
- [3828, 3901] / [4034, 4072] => 1.35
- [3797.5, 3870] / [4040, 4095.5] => 1.26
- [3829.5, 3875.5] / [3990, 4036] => 1.27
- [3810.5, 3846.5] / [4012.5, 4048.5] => 1.38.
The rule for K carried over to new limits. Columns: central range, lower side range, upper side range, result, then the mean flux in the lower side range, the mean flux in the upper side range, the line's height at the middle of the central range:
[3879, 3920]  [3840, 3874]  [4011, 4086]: 0.105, 24.4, 26.2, 24.8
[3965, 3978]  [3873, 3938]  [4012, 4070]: 0.338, 22.7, 26.4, 24.5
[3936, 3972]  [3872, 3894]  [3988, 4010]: 0.111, 22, 26.9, 25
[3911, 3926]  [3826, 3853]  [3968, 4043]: -0.145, 19.1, 25.1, 22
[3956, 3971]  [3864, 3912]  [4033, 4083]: 0.213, 23.3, 26.4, 24.7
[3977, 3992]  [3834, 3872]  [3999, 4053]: 0.017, 22.8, 26.4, 25.5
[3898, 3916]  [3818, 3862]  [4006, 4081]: -0.044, 21.3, 26.2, 22.9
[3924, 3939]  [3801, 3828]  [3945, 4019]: 0.117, 25.5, 23.9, 24.4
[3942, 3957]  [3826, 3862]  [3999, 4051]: -0.047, 20.5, 26.4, 23.9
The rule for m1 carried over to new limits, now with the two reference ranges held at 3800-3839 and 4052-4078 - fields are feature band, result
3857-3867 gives -1.22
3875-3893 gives 1.45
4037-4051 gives -1.09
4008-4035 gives -0.79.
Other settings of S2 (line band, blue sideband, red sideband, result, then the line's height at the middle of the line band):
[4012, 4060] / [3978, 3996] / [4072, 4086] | -0.9 angstrom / 25.9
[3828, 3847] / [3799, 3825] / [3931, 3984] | 5.6 angstrom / 24.8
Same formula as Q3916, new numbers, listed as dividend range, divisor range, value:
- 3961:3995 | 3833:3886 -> 0.98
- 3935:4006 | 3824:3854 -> 1.20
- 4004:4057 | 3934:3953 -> 1.11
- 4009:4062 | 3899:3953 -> 1.10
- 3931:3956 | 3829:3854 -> 1.21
